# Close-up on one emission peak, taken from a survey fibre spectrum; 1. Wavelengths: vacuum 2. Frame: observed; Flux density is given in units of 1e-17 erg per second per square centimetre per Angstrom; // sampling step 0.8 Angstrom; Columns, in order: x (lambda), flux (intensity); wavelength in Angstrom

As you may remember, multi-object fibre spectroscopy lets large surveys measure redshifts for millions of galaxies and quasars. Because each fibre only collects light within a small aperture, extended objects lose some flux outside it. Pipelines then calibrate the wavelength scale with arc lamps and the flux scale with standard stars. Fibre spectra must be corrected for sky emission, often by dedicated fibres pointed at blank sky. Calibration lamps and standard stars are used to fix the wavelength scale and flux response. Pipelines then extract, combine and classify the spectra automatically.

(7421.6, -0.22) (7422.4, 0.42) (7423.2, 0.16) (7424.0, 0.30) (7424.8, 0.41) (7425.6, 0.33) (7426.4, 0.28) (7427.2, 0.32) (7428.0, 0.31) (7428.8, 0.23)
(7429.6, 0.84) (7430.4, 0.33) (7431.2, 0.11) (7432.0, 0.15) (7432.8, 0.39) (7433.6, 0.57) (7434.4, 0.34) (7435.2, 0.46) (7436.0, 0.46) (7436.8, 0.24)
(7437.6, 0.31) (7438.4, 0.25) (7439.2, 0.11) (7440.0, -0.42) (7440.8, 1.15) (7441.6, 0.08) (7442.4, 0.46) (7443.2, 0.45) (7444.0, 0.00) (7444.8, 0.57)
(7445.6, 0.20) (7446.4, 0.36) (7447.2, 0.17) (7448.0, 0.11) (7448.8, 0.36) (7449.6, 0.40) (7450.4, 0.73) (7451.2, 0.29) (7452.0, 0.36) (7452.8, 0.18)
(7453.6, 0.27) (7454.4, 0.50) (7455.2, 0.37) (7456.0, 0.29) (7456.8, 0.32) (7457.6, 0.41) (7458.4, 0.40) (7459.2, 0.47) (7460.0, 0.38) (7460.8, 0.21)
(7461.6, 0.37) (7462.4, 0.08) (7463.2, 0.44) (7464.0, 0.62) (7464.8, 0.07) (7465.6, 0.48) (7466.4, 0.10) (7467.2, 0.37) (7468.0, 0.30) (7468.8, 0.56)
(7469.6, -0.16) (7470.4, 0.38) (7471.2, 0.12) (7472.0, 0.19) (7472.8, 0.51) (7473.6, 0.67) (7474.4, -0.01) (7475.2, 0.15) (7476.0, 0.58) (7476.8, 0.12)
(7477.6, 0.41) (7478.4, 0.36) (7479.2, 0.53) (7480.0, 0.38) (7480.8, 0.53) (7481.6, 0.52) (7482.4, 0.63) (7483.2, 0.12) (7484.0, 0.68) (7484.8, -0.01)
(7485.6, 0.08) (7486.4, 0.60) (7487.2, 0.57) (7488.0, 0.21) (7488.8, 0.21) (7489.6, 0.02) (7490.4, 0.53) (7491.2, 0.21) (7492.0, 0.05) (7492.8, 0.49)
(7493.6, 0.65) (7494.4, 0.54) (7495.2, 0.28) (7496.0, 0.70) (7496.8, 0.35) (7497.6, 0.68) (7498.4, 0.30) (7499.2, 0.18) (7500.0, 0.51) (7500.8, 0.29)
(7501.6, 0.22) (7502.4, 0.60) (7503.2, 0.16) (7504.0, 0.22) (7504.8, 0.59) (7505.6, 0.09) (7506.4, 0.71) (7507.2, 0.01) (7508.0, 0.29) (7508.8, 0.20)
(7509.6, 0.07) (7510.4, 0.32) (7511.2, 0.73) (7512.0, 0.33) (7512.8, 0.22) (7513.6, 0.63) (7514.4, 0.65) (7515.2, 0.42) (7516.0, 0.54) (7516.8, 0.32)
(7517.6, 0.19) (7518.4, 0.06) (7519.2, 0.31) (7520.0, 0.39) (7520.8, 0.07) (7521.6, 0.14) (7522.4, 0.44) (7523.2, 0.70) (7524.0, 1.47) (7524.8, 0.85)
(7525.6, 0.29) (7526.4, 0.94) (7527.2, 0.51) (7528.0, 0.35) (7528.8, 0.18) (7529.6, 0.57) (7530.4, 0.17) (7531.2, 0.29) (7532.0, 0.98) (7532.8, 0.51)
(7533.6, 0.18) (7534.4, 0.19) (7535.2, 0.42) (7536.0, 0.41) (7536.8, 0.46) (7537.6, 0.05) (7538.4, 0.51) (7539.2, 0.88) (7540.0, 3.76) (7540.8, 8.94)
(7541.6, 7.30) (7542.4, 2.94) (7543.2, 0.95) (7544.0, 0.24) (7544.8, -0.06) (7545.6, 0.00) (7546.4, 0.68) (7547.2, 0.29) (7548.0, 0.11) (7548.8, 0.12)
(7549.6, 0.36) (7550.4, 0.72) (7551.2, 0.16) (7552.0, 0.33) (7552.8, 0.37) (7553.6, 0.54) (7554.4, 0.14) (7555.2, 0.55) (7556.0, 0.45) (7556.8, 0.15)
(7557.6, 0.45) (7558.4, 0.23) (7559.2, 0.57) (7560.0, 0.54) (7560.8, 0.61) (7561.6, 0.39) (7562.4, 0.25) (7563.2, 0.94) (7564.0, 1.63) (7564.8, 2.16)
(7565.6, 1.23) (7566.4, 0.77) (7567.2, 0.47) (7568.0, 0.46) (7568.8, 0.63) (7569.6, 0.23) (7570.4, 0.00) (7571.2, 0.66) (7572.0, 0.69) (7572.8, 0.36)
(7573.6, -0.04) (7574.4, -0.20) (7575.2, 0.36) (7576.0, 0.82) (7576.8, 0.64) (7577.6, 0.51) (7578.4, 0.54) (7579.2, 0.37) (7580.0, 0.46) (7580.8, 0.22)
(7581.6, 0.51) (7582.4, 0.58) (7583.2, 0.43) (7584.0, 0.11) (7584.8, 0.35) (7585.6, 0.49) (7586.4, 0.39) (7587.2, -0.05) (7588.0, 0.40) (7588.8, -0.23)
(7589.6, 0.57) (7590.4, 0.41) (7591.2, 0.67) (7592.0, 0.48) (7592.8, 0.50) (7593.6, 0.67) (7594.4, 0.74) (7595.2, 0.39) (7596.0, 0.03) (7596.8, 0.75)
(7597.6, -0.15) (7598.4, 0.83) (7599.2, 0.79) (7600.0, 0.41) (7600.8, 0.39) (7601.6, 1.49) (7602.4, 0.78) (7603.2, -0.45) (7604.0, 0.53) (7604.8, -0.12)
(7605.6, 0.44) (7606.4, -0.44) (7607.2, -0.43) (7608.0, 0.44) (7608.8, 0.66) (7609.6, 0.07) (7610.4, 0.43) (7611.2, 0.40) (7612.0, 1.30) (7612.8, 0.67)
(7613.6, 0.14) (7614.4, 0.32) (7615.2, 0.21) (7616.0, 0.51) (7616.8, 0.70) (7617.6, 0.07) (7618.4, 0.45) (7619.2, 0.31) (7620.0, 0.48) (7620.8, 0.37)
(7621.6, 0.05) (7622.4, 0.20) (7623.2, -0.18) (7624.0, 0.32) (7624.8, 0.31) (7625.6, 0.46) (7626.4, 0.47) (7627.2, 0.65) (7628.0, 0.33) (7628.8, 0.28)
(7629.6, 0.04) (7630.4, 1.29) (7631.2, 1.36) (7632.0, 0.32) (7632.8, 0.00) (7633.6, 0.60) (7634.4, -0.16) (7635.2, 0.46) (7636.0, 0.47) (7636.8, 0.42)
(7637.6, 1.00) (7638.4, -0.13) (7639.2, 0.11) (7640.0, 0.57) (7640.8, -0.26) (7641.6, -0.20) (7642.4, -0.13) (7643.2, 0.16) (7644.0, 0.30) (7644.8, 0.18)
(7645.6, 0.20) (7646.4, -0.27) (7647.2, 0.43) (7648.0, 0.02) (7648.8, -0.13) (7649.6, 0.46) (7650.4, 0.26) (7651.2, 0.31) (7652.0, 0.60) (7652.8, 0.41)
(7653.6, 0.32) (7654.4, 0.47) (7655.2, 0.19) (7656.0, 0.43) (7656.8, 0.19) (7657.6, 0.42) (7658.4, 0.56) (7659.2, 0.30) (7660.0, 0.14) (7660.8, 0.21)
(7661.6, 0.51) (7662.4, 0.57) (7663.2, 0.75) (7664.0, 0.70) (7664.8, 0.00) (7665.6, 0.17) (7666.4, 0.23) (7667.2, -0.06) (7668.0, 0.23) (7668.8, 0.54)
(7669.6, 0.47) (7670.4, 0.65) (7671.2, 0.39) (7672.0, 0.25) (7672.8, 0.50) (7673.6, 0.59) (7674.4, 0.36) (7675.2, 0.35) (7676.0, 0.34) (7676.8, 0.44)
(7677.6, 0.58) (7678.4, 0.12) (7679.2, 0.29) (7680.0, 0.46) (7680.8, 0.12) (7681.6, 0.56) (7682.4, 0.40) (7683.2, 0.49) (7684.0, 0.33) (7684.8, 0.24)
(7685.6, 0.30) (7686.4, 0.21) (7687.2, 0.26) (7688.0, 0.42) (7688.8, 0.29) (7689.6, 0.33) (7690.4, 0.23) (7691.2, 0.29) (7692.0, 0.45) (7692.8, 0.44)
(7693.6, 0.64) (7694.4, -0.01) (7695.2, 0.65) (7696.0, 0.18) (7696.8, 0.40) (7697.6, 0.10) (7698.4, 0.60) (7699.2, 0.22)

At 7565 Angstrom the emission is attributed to [N II] 6583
